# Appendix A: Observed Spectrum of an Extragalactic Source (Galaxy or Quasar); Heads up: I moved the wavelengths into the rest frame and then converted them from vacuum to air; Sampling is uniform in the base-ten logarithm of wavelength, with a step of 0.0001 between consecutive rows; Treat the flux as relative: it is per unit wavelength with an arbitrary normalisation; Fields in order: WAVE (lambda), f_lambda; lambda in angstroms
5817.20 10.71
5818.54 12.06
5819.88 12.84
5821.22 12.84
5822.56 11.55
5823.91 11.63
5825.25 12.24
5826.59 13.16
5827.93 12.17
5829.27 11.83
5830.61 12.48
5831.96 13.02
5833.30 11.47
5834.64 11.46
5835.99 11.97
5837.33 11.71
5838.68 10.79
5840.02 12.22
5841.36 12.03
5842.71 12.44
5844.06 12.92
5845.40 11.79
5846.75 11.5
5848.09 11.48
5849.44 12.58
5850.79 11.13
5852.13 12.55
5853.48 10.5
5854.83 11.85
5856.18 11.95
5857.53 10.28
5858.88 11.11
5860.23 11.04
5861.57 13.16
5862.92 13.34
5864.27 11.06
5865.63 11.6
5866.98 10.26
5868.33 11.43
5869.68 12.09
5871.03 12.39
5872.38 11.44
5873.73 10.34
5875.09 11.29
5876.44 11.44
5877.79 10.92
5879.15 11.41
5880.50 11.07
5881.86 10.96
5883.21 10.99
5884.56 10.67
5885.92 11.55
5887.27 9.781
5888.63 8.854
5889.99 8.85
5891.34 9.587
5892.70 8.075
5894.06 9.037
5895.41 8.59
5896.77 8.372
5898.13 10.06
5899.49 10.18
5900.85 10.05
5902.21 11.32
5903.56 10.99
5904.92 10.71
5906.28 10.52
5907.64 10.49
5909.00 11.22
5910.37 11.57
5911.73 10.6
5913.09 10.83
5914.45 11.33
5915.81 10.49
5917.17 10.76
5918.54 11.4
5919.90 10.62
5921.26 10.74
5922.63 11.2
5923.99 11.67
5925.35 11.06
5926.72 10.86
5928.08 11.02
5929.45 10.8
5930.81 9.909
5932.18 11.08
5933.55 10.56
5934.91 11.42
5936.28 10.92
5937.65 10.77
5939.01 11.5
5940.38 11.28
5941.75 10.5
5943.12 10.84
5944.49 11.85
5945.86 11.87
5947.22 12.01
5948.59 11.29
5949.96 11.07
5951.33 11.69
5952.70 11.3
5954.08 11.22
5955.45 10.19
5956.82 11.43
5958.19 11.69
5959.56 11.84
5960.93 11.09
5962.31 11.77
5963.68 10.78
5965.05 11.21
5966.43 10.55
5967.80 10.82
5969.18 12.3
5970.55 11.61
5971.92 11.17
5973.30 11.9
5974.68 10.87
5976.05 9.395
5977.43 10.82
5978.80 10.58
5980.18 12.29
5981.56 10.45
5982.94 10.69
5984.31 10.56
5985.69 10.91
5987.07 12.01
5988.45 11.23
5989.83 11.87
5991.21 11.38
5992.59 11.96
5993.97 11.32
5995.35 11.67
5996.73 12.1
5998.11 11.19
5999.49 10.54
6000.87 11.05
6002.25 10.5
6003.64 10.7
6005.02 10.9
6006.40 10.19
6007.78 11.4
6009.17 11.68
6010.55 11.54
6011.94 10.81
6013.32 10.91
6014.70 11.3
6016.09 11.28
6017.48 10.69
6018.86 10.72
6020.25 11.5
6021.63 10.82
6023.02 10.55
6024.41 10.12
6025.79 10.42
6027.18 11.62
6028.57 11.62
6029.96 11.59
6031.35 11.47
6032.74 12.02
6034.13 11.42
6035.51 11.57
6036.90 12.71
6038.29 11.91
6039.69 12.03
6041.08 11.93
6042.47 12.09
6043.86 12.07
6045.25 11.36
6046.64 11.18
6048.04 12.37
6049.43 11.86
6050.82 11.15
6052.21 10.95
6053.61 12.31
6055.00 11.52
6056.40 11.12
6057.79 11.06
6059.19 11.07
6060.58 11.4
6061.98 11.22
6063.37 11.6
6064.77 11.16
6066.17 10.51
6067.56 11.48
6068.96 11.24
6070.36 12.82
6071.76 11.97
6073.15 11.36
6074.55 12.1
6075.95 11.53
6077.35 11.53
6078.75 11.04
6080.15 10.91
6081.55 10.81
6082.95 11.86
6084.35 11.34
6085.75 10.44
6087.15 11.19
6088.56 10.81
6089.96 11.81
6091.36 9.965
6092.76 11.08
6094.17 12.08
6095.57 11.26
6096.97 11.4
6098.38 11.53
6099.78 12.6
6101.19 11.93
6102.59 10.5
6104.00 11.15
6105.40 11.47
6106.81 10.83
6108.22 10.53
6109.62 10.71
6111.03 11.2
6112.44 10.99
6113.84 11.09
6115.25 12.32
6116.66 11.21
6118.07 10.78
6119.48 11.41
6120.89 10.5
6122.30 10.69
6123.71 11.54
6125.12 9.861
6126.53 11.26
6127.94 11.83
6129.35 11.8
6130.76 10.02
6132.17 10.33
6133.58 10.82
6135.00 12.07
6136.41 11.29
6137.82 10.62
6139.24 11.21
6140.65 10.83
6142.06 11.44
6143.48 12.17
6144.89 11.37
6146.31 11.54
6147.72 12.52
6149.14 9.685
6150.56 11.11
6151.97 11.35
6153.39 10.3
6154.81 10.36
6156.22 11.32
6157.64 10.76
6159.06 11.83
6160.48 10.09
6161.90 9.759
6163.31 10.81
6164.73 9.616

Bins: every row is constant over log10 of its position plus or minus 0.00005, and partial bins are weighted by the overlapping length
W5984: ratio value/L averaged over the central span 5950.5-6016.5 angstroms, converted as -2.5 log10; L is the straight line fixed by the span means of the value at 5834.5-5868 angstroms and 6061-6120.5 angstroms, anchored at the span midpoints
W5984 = 0.03 mag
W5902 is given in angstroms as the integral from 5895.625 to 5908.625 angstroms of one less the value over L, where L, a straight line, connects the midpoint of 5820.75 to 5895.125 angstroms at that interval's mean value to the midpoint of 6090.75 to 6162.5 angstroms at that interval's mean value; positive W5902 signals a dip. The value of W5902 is 1.2 angstroms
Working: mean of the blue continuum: 11.4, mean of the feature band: 10.3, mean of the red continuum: 11.1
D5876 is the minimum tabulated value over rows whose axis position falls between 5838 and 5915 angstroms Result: 8.075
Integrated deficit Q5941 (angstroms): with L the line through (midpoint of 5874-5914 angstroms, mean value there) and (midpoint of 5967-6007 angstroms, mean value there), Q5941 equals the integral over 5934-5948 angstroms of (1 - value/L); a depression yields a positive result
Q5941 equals -0.7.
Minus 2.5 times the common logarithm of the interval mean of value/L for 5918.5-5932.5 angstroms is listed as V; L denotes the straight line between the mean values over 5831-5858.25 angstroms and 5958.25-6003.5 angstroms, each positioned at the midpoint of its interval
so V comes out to 0.050 mag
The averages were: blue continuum 11.8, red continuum 11.2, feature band 10.9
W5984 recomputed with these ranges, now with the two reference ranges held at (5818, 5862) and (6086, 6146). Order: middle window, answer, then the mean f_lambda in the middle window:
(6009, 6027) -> 0.05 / 10.9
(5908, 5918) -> 0.07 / 11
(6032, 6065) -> -0.03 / 11.6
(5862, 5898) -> 0.12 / 10.6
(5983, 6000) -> 0.01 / 11.4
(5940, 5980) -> 0.04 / 11.2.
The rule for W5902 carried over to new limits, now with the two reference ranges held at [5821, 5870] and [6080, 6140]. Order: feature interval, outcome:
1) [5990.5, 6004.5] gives 0.2 angstroms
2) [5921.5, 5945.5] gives 1.2 angstroms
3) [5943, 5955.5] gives 0.2 angstroms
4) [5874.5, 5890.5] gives 1.5 angstroms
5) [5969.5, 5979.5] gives 0.5 angstroms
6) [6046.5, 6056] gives -0.3 angstroms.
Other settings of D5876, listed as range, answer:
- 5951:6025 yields 9.395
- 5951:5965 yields 10.19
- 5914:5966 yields 9.909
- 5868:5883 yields 10.34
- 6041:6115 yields 9.965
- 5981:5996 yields 10.45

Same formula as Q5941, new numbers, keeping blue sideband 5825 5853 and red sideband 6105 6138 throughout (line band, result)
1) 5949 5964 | 0.4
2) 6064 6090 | -0.3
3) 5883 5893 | 1.7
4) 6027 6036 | -0.2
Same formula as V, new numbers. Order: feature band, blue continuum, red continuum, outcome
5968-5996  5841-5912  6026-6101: 0.00 mag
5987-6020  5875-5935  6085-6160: -0.04 mag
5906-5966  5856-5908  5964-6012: -0.02 mag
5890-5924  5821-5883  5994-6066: 0.12 mag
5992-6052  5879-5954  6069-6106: -0.02 mag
